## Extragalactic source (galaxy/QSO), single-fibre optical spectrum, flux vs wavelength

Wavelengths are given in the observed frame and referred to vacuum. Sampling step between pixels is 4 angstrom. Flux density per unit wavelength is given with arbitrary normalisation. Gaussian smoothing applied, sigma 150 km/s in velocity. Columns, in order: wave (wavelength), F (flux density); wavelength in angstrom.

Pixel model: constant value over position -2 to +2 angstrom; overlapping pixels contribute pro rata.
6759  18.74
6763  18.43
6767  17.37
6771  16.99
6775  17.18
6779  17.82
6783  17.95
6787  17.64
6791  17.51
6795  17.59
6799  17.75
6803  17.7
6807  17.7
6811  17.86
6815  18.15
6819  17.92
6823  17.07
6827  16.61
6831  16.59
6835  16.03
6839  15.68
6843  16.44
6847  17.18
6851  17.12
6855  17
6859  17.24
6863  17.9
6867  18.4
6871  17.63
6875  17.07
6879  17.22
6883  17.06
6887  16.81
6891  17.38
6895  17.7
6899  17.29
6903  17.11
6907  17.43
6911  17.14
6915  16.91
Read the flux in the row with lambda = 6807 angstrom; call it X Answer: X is 17.7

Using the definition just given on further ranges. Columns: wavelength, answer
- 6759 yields 18.74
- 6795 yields 17.59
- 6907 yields 17.43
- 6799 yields 17.75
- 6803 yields 17.7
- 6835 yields 16.03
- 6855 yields 17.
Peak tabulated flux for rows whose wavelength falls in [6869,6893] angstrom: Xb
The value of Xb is 17.63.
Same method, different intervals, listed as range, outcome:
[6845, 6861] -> 17.24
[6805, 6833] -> 18.15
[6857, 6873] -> 18.4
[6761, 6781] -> 18.43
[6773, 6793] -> 17.95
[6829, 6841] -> 16.59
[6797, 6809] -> 17.75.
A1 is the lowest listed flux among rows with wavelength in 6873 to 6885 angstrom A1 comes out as 17.06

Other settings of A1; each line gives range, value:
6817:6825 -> 17.07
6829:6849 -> 15.68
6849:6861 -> 17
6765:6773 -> 16.99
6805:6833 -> 16.59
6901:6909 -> 17.11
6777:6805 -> 17.51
